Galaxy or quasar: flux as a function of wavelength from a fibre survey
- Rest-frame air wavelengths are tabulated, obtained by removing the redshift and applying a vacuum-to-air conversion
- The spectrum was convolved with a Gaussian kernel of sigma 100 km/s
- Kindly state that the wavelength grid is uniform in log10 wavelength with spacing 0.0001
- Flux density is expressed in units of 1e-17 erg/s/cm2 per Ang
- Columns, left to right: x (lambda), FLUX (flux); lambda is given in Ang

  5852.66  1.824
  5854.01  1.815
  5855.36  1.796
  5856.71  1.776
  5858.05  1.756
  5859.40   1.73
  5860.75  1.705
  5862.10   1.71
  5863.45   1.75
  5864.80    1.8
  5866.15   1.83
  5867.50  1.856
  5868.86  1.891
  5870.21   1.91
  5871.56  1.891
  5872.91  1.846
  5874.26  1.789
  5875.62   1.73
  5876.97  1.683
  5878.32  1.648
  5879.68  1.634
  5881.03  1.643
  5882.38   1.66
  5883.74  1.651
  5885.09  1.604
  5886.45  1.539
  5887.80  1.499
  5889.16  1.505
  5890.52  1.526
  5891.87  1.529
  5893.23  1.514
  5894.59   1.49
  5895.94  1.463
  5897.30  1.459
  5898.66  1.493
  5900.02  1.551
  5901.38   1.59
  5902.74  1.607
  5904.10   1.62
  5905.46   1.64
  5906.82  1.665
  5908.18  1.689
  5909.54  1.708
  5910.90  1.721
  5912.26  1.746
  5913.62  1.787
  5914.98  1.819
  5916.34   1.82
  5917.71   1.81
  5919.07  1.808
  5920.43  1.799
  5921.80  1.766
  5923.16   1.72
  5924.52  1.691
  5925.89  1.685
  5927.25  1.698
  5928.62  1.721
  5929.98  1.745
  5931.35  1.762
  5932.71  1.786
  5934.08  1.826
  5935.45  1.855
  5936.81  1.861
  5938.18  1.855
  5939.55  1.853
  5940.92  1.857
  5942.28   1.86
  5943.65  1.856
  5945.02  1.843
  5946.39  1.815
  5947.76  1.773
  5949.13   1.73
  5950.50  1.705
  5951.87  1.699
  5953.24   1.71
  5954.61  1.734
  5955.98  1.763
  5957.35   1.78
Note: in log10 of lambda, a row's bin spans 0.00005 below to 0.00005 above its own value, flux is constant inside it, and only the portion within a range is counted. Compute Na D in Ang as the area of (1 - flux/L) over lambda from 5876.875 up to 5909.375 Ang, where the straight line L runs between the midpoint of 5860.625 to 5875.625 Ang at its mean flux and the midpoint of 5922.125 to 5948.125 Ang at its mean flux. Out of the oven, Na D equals 4.1 Ang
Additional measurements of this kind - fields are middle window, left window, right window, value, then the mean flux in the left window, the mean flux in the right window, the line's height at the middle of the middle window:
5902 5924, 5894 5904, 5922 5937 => -1.3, 1.53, 1.76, 1.63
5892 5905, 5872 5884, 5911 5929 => 1.5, 1.7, 1.76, 1.73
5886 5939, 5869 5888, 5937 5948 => 3.0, 1.71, 1.84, 1.78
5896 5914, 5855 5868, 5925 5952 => 1.5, 1.77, 1.79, 1.78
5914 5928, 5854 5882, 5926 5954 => 0.2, 1.77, 1.79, 1.78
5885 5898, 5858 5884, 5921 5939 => 1.9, 1.76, 1.77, 1.76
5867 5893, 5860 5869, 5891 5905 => -0.2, 1.78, 1.53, 1.67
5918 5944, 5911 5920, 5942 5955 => -0.1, 1.79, 1.77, 1.78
